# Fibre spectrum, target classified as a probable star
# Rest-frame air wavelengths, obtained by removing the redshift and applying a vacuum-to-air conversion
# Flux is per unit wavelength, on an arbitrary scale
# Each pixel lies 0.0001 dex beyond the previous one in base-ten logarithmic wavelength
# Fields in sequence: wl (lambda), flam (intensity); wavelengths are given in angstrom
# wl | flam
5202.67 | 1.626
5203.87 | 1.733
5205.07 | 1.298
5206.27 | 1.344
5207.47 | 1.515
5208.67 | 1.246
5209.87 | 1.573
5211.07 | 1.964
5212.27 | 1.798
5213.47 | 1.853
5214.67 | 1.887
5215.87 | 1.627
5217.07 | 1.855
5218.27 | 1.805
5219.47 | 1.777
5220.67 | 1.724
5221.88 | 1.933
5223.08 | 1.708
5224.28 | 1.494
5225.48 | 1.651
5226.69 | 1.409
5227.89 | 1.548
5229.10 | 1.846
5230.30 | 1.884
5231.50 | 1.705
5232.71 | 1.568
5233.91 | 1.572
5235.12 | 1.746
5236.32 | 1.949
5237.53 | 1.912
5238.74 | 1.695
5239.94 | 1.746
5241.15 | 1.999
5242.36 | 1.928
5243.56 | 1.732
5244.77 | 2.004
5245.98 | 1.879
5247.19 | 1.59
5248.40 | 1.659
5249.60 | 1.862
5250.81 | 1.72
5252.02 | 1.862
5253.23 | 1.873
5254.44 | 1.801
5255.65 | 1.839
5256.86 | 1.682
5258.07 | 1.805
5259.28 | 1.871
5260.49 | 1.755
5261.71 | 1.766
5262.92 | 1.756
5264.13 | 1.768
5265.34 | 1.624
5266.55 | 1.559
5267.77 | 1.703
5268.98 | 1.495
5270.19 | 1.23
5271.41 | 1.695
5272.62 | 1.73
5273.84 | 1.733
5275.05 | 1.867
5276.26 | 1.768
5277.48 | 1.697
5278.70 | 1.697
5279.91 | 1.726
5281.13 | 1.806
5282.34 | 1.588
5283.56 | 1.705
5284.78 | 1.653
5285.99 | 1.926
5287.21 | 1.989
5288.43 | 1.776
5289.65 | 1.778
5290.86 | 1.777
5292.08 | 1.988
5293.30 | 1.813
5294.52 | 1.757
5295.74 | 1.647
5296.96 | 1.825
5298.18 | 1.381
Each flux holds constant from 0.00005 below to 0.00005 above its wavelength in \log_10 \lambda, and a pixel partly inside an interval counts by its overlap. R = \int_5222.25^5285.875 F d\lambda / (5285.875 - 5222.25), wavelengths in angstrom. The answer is 1.73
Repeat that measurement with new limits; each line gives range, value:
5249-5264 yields 1.8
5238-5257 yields 1.81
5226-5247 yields 1.77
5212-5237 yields 1.73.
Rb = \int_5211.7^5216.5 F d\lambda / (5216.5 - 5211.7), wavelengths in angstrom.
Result 1.79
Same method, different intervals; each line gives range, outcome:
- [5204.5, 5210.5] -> 1.4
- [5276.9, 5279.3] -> 1.69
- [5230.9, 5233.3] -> 1.63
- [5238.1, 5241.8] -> 1.81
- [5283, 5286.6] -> 1.76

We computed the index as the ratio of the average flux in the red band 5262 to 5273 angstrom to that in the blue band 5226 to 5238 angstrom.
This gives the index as 0.95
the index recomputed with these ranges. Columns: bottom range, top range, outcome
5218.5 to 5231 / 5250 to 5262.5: 1.06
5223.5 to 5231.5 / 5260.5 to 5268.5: 1.03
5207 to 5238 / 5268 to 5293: 1.01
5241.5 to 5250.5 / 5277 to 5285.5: 0.94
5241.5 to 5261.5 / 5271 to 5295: 0.98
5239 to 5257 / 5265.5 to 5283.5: 0.92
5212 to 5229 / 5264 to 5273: 0.92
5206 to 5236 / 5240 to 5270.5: 1.04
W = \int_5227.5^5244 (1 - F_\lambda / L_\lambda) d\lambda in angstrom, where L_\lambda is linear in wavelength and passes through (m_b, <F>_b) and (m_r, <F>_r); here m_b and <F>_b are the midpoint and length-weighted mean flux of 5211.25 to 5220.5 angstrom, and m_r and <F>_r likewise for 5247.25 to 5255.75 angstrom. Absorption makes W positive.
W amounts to 0.2 angstrom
